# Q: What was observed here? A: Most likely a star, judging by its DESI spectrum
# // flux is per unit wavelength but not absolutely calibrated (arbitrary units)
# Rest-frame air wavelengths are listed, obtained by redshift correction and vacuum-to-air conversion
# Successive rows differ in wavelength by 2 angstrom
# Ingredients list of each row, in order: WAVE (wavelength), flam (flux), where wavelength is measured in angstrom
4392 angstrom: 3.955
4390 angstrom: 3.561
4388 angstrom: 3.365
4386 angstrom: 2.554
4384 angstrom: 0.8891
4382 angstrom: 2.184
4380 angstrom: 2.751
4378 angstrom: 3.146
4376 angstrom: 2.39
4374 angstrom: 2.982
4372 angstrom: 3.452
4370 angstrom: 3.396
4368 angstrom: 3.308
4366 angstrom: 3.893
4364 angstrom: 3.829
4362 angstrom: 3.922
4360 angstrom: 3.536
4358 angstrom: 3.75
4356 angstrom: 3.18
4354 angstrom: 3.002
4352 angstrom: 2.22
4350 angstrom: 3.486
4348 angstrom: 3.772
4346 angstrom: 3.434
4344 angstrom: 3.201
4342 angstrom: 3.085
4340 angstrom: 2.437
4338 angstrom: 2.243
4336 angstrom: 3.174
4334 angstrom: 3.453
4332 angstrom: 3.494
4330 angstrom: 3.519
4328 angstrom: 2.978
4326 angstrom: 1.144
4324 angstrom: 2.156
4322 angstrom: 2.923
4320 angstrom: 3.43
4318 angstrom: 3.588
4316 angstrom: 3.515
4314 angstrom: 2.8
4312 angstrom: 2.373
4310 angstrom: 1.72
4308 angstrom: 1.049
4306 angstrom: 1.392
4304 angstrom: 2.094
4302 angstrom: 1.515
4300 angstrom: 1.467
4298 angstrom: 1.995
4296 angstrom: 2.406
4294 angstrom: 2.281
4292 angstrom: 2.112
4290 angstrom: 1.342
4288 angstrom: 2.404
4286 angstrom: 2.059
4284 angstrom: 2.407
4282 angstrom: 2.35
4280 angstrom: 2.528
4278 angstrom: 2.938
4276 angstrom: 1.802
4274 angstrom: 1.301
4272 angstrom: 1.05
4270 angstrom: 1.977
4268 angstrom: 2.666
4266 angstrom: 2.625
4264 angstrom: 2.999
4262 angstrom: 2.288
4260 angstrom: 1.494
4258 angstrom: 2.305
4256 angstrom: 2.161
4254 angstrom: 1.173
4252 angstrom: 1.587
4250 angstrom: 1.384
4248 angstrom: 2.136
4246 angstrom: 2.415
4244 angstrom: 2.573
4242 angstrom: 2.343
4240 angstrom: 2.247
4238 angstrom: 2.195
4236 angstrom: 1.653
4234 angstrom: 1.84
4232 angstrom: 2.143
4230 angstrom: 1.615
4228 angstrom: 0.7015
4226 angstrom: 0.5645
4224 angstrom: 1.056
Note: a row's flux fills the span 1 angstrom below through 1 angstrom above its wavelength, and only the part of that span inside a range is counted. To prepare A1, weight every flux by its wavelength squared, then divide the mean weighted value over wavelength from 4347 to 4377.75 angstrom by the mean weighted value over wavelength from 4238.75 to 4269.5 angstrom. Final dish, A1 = 1.6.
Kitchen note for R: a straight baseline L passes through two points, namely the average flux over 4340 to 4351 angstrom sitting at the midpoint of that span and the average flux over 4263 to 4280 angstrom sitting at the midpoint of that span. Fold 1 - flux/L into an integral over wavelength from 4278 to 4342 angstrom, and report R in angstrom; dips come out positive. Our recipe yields 8.27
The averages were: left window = 2.19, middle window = 2.42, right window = 3.31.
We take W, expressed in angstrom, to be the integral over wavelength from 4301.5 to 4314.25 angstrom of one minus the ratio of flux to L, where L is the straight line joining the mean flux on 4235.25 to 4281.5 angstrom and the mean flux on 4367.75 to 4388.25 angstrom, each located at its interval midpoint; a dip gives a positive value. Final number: 2.96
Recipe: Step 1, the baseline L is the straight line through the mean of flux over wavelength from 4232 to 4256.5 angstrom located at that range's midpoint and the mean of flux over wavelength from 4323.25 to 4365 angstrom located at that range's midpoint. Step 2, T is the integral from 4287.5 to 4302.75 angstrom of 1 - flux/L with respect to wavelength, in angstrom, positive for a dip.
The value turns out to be 3.68 angstrom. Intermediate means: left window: 1.98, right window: 3.1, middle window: 1.93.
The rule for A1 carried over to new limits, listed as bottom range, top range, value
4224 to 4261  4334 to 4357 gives 1.78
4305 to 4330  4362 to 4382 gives 1.34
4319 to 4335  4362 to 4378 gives 1.18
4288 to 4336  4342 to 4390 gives 1.33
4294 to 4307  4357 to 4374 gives 2.01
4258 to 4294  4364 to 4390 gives 1.43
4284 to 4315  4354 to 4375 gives 1.85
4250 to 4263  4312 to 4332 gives 1.66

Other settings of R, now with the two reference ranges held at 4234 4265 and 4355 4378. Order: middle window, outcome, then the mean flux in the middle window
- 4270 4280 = 2.1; 1.87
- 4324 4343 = 1.4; 2.8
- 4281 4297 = 2.2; 2.17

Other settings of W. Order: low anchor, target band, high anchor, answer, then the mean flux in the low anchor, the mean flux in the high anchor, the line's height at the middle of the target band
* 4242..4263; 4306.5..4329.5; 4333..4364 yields 2.5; 1.97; 3.21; 2.82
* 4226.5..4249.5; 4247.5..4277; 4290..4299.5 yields 1.1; 1.94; 2.07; 2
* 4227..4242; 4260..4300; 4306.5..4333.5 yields 1.8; 1.81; 2.66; 2.26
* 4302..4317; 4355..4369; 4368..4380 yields -3.6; 2.09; 3.07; 2.88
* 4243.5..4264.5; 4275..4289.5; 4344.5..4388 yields -0.2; 2.01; 3.11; 2.29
